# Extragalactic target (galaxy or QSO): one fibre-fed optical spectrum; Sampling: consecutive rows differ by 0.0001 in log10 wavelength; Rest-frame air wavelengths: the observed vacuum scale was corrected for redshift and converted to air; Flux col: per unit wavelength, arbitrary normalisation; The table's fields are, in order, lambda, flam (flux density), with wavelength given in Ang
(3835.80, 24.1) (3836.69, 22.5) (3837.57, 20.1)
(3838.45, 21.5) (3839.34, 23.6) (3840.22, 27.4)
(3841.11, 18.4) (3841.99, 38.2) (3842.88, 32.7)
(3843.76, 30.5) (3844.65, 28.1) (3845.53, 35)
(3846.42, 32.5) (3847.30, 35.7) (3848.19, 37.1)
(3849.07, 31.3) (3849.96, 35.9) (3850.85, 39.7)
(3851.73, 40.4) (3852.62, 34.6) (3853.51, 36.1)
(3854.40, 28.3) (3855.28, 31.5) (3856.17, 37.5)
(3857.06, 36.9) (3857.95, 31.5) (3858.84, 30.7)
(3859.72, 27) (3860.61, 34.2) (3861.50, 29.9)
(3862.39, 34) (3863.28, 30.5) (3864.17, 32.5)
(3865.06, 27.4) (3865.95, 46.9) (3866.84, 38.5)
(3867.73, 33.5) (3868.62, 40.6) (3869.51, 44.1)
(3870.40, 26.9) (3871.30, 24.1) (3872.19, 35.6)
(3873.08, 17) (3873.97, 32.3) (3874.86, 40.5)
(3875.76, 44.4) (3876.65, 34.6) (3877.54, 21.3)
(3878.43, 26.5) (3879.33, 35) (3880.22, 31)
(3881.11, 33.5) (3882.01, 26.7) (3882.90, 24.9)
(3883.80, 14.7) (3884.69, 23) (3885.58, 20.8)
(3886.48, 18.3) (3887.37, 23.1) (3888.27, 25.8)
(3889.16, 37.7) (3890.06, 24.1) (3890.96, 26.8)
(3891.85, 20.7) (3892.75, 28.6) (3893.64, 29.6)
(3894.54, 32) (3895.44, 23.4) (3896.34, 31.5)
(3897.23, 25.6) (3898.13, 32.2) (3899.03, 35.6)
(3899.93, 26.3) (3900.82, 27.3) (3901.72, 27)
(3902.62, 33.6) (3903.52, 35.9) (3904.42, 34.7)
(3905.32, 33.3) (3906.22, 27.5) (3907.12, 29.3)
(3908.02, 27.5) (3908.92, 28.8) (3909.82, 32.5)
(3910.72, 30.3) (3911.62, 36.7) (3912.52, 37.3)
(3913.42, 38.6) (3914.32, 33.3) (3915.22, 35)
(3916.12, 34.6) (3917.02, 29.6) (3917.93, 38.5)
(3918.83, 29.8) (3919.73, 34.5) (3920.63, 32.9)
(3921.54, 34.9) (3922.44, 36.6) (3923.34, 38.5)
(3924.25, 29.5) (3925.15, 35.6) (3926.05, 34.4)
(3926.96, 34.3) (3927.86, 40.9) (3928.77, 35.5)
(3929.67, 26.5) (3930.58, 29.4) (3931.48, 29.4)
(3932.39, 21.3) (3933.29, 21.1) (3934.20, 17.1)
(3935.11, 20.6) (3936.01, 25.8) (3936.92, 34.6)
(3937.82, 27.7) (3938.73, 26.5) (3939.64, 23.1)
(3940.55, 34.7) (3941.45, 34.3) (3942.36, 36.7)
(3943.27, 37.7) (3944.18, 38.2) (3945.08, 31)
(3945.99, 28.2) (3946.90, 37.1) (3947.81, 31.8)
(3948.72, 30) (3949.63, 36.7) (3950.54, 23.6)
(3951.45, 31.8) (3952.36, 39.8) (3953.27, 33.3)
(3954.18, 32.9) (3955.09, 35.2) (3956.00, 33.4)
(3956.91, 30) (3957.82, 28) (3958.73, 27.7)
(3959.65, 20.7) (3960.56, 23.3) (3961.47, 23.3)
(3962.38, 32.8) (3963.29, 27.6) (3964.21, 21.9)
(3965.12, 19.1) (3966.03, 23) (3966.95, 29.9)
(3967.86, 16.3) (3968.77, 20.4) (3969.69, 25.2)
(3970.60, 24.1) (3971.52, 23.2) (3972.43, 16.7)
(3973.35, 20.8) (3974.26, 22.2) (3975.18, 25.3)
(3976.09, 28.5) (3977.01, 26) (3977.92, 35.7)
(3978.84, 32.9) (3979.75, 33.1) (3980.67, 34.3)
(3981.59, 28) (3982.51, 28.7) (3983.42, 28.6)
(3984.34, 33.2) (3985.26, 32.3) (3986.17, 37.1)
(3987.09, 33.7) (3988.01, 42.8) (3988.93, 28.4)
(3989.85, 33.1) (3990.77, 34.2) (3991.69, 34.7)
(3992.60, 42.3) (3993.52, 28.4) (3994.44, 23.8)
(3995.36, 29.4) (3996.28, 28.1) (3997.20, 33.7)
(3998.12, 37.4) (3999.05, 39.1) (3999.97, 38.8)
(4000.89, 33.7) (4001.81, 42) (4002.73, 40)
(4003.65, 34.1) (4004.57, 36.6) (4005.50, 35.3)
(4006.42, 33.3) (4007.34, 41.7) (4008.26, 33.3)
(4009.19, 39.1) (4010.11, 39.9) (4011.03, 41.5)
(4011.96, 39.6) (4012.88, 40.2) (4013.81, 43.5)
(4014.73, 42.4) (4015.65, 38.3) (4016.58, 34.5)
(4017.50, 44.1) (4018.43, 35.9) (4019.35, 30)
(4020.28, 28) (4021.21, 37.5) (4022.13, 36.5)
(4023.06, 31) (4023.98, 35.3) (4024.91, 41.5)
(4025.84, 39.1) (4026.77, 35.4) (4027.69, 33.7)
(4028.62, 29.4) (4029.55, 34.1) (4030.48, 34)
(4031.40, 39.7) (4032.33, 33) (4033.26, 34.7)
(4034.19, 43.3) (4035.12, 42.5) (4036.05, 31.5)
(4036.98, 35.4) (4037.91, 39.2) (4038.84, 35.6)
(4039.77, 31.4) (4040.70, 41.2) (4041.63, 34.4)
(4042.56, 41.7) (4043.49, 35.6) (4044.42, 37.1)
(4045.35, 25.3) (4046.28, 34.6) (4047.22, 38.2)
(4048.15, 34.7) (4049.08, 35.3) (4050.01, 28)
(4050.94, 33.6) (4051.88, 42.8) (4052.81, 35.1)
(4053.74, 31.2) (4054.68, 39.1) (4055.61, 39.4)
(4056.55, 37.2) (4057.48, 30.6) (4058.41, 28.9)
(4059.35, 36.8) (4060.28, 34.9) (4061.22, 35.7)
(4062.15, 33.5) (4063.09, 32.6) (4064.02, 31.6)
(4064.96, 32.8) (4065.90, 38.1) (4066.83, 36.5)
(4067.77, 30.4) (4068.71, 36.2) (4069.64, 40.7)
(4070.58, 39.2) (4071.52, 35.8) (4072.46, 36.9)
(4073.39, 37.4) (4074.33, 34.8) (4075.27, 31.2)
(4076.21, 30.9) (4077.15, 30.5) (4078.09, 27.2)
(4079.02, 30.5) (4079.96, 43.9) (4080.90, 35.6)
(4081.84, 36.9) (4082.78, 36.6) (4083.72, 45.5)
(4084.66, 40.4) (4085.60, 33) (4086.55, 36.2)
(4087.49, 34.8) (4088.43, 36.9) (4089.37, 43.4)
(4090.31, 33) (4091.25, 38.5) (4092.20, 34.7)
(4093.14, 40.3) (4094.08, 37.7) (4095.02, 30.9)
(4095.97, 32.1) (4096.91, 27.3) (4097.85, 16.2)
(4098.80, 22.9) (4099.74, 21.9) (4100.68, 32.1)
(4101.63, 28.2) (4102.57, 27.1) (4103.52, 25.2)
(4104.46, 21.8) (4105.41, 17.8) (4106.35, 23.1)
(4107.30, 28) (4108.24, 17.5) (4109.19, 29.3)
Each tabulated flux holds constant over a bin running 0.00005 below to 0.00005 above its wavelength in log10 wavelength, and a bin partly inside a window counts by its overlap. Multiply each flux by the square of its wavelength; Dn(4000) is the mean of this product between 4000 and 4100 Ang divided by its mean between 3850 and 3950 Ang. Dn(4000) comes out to 1.2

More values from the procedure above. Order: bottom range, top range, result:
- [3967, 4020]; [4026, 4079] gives 1.09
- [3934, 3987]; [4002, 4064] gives 1.30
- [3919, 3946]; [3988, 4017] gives 1.21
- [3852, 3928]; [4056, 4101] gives 1.20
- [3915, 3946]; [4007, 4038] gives 1.23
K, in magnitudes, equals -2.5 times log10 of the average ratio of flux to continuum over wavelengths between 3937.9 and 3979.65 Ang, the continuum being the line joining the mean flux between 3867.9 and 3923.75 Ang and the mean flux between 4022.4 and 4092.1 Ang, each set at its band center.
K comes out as 0.14 mag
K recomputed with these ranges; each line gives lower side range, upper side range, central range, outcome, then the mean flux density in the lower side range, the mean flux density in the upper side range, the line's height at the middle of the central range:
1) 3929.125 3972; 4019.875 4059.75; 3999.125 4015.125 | -0.18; 28.2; 35.4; 32.8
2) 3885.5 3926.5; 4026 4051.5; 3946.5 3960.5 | 0.05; 31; 35.4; 32.5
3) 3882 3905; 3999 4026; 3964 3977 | 0.43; 27.4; 37.5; 33.9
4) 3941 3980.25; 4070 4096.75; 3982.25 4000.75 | -0.10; 28.6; 35.8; 30.4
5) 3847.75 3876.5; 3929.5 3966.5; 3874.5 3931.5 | 0.03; 34.1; 29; 31.7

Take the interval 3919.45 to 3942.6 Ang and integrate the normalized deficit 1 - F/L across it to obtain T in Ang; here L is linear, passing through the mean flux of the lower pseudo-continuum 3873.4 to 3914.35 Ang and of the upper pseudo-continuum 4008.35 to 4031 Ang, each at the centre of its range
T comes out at 0.8 Ang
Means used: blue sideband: 29.6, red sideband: 36.8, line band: 30.5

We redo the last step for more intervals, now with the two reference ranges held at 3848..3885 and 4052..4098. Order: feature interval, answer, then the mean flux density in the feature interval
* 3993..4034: -2.0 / 36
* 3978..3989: 0.3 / 33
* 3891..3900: 1.2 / 28.6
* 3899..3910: 0.8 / 30.5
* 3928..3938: 2.0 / 26.7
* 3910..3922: -0.4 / 34.3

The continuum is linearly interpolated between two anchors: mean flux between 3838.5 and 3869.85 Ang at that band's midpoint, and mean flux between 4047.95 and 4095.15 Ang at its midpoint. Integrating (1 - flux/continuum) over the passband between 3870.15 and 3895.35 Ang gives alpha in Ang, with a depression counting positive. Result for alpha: 4.4 Ang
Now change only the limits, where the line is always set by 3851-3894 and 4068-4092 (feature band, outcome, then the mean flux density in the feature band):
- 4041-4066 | 0.5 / 34.8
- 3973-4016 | -0.4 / 34.3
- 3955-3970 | 3.4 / 25.5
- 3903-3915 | -0.4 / 32.8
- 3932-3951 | 1.8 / 29.5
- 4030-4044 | -0.7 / 36.9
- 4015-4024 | -0.2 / 35.3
